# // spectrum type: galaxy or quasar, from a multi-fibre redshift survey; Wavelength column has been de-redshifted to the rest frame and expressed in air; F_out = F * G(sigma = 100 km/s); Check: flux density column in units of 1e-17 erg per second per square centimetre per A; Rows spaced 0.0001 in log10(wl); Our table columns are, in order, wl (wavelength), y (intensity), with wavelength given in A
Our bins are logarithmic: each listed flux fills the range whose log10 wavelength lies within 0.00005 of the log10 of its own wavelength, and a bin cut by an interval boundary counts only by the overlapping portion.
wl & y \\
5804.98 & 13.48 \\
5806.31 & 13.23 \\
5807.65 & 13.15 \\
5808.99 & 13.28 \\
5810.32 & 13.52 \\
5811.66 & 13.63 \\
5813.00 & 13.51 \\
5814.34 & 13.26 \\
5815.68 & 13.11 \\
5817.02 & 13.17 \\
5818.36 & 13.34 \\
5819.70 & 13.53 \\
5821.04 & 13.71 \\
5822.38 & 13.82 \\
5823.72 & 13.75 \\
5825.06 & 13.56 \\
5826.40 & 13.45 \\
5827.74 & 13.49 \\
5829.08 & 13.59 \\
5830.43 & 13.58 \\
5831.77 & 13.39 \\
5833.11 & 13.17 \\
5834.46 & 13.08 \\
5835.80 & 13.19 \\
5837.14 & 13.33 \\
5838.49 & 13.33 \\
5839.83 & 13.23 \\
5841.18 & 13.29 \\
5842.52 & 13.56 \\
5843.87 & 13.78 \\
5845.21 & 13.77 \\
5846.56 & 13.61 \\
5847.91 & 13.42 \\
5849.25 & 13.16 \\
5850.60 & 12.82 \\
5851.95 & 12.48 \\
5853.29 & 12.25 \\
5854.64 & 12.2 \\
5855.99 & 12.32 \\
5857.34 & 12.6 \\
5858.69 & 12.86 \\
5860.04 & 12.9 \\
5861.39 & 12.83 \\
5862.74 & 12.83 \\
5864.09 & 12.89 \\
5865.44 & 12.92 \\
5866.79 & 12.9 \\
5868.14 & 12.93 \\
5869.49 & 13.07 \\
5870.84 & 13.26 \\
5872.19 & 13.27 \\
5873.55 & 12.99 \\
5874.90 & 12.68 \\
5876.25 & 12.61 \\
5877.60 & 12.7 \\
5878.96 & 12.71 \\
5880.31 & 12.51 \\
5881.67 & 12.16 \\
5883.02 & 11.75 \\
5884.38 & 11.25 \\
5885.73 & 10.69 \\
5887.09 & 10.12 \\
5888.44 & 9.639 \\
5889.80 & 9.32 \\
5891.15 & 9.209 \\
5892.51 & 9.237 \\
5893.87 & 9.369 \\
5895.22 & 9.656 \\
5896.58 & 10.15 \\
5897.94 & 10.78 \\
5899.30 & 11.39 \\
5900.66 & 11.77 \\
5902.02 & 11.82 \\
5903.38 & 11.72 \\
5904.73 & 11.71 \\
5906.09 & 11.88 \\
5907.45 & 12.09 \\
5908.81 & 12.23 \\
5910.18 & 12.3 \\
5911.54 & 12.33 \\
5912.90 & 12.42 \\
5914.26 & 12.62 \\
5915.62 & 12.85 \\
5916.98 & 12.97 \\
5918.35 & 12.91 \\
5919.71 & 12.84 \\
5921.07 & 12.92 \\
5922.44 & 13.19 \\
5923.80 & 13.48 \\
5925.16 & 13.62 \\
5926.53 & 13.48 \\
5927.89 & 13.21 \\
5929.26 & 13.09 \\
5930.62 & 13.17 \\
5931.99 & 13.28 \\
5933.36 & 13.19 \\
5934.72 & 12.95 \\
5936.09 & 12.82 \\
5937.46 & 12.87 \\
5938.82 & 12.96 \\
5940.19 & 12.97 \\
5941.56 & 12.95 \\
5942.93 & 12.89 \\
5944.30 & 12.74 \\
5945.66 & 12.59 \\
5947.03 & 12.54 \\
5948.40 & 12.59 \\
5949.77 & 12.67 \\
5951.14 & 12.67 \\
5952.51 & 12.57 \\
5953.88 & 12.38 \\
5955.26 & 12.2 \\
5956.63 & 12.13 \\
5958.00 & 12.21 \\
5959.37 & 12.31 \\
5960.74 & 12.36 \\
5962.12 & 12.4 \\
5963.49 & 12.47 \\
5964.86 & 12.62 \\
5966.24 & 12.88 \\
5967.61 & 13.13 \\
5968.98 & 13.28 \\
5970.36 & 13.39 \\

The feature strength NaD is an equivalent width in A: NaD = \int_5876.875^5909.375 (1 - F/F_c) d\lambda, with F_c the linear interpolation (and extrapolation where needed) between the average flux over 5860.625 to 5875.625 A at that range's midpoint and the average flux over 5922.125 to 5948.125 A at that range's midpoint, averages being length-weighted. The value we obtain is 4.8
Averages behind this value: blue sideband 13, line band 11.1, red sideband 13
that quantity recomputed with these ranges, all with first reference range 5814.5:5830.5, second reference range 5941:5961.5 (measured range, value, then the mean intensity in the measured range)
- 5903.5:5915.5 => 0.59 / 12.2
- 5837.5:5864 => 0.54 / 13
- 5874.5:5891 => 2.05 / 11.4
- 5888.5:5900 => 2.72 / 9.88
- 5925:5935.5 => -0.46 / 13.2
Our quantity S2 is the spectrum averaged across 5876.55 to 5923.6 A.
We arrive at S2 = 11.6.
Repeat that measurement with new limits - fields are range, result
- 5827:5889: 12.8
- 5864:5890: 12.2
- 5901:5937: 12.7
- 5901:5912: 12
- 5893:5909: 11.2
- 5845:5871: 12.9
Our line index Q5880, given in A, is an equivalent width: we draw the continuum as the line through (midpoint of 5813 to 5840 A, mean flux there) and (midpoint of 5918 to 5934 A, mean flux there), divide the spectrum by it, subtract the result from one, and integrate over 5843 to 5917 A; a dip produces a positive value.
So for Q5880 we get 6.8 A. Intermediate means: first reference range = 13.4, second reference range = 13.2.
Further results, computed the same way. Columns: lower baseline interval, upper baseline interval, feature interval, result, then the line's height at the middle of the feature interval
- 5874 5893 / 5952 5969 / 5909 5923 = -1.1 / 11.8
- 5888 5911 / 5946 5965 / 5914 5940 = -3.2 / 11.6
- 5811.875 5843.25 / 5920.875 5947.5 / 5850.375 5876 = 1.0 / 13.3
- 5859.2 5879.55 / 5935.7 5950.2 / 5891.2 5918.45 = 2.8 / 12.8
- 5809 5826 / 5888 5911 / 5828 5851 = -1.1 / 12.8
